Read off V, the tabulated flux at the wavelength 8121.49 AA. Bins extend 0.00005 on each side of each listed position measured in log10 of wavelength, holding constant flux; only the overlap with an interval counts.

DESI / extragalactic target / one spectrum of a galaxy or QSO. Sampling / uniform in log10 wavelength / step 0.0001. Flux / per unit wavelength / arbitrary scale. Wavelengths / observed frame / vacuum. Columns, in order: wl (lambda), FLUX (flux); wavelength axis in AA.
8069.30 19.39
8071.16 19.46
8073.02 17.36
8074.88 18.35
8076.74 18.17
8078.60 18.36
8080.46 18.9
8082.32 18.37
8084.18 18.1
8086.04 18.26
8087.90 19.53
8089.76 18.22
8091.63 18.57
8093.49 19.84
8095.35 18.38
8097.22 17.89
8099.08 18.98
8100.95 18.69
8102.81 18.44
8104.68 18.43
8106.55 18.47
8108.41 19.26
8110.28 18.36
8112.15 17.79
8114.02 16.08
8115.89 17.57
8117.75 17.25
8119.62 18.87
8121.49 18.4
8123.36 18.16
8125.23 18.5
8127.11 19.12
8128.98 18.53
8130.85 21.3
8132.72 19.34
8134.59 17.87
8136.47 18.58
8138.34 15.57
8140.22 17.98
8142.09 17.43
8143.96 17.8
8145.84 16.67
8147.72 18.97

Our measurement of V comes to 18.4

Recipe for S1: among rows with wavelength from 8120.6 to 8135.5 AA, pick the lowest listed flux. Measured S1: 17.87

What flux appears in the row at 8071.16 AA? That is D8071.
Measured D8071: 19.46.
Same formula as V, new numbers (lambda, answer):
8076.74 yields 18.17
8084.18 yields 18.1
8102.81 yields 18.44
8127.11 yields 19.12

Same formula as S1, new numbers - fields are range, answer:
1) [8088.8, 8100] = 17.89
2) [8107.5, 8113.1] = 17.79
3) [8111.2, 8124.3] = 16.08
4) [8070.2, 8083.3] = 17.36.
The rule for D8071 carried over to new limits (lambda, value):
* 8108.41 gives 19.26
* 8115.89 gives 17.57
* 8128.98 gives 18.53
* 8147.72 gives 18.97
